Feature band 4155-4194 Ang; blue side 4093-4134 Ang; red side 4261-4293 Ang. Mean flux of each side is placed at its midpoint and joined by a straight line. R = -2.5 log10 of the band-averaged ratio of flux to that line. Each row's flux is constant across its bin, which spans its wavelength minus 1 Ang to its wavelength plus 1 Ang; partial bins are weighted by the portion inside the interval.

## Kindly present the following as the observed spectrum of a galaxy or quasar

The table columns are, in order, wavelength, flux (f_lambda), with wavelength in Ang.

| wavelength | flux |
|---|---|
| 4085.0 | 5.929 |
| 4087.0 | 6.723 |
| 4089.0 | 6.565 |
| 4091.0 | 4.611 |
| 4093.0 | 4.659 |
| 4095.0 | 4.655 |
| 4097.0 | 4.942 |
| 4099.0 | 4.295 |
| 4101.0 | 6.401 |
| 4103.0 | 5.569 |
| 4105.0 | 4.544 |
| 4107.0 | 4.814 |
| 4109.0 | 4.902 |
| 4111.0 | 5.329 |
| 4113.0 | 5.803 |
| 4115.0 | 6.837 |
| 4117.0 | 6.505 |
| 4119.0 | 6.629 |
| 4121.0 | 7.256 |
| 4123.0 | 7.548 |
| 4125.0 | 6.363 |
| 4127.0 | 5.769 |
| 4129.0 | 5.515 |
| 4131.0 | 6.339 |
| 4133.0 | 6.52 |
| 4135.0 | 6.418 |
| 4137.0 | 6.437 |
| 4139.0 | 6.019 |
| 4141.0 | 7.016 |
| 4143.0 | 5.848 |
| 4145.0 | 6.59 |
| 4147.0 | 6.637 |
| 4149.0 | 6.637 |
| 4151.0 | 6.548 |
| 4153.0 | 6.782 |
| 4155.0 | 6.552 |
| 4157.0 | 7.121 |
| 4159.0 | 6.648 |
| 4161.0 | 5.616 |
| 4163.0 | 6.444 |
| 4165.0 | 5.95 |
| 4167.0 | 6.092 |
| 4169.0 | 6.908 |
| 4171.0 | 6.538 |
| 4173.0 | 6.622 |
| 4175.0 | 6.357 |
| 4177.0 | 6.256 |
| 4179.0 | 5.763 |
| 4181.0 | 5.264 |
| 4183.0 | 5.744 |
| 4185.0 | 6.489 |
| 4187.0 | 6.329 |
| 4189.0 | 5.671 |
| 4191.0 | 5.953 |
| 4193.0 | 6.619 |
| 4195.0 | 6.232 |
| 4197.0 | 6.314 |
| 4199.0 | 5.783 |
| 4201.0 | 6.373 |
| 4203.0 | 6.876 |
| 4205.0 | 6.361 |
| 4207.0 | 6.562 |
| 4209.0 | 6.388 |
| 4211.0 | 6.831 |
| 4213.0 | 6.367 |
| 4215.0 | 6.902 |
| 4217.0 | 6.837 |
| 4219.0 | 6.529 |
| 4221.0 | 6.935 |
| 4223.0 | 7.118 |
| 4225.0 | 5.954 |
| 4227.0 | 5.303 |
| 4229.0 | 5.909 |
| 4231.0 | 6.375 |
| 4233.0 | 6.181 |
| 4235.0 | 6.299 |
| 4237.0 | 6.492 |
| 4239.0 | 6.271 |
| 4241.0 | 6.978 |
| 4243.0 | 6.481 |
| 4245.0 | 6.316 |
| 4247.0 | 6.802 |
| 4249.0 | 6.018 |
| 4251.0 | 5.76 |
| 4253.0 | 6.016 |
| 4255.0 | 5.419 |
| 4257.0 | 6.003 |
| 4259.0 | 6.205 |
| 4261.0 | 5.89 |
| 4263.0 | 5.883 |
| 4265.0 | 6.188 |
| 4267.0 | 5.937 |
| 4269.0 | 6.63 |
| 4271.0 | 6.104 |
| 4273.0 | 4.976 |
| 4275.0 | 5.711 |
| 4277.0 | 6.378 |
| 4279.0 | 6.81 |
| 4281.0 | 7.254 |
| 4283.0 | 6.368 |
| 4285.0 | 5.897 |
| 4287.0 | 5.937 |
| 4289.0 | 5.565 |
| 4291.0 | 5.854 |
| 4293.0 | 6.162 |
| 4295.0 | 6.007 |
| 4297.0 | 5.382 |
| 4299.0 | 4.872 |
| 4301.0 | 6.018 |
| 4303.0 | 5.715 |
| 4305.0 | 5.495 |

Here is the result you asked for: -0.059 mag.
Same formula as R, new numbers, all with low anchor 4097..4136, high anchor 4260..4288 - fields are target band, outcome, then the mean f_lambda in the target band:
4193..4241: -0.06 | 6.42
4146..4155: -0.11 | 6.64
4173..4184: 0.01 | 5.94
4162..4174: -0.07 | 6.43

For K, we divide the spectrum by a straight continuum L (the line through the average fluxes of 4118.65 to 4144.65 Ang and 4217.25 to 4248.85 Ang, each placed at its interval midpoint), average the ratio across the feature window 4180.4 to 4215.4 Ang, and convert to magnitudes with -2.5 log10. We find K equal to 0.02 mag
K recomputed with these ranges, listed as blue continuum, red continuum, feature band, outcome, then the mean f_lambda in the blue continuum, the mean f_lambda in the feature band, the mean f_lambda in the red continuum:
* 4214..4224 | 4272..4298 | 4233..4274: 0.050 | 6.86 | 6.13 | 6.02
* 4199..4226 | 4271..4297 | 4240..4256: 0.017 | 6.59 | 6.22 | 6.05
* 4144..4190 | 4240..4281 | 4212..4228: -0.045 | 6.33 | 6.49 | 6.15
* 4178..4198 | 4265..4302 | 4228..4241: -0.051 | 6.04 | 6.31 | 6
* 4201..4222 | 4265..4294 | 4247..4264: 0.062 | 6.65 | 5.95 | 6.12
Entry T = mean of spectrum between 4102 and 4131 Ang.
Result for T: 5.97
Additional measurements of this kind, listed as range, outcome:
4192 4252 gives 6.41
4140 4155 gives 6.58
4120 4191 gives 6.35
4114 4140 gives 6.47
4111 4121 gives 6.41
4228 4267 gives 6.18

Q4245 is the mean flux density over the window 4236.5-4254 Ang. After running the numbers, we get 6.34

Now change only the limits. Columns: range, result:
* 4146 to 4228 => 6.37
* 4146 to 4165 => 6.52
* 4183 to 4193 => 6.12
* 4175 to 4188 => 6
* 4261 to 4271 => 6.13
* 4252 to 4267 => 5.94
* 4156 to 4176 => 6.43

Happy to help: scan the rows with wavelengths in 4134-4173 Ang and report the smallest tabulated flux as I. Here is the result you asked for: 5.616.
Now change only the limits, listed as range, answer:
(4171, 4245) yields 5.264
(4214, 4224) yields 6.529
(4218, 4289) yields 4.976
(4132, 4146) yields 5.848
